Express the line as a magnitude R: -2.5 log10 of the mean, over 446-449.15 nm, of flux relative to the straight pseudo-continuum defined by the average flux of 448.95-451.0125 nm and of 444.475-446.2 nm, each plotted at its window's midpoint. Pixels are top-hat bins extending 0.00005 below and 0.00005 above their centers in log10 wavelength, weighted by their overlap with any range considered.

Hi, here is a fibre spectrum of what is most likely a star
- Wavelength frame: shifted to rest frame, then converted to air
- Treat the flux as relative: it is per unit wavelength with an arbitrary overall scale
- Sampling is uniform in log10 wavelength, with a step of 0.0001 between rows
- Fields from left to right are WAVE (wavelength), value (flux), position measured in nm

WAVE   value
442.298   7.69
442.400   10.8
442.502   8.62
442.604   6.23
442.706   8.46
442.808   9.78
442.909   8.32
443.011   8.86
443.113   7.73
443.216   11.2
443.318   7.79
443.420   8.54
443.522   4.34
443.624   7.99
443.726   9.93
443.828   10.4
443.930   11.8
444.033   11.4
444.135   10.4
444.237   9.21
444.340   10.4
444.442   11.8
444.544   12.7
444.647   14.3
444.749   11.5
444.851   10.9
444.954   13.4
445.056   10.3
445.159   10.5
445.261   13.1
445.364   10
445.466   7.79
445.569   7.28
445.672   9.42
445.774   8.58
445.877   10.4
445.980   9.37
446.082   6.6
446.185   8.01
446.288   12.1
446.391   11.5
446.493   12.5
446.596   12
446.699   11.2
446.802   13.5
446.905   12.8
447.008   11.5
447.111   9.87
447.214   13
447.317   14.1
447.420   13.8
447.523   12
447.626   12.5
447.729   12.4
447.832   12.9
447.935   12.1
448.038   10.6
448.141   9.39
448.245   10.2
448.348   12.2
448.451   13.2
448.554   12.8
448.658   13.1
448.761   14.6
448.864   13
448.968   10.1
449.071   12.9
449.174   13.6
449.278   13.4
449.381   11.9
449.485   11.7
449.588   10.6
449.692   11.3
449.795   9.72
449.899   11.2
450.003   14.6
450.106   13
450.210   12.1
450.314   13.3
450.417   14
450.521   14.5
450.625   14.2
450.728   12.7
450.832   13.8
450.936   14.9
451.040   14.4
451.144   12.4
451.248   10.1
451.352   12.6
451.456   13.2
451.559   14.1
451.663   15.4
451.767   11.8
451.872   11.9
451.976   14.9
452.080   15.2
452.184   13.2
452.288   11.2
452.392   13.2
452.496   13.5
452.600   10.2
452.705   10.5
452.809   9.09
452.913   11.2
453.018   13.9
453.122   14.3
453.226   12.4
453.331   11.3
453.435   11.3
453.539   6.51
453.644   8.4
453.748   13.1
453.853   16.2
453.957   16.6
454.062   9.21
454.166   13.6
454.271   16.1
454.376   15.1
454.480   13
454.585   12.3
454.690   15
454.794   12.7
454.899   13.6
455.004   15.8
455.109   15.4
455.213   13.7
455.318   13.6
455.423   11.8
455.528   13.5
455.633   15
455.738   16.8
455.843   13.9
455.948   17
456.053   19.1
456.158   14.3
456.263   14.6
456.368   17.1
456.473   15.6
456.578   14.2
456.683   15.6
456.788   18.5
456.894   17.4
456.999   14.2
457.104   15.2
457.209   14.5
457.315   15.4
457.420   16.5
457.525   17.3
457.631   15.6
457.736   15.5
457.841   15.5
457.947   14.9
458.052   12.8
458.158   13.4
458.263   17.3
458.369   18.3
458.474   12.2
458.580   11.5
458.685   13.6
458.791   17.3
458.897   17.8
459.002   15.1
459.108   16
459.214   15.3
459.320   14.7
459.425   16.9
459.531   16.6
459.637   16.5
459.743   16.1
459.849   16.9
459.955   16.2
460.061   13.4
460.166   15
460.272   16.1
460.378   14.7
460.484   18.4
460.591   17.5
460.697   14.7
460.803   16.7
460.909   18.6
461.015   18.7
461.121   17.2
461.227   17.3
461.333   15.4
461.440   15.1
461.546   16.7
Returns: -0.036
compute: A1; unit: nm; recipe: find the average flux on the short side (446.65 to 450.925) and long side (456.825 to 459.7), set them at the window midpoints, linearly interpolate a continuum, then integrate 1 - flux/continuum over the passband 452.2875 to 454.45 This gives 0.257 nm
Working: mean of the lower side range 12.4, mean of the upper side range 15.5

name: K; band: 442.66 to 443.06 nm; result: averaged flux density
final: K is 8.88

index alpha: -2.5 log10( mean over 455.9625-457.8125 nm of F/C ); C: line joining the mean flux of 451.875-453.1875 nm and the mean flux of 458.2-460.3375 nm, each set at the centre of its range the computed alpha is -0.10 mag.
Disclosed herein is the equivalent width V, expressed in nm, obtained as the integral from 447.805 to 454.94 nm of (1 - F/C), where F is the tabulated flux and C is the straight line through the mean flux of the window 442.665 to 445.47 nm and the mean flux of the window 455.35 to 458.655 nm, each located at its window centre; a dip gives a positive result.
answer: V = 0.222 nm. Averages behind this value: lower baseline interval 10.2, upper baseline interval 15.3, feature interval 12.6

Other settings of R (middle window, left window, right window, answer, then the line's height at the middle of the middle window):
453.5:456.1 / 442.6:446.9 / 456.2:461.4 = 0.025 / 14.2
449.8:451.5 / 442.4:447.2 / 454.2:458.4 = -0.034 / 12.7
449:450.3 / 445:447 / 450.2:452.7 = 0.007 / 12.3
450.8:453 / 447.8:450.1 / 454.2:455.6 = 0.024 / 13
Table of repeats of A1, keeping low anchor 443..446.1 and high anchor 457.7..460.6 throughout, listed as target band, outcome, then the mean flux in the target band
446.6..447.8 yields -0.16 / 12.4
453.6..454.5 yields 0.00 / 13.5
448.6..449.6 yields -0.07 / 12.6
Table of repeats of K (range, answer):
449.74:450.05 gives 11.8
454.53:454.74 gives 13.6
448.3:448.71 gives 12.8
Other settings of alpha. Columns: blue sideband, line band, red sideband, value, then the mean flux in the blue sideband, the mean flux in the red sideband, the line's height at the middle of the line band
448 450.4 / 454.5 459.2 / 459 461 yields -0.01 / 12.1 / 16.1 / 15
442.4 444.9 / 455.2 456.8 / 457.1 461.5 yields -0.05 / 9.72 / 15.8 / 14.5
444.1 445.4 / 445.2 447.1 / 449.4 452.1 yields 0.14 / 11.5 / 12.9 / 11.8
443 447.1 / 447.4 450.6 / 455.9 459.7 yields -0.03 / 10.3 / 15.6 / 12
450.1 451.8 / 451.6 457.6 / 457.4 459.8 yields 0.04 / 13.4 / 15.5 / 14.4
